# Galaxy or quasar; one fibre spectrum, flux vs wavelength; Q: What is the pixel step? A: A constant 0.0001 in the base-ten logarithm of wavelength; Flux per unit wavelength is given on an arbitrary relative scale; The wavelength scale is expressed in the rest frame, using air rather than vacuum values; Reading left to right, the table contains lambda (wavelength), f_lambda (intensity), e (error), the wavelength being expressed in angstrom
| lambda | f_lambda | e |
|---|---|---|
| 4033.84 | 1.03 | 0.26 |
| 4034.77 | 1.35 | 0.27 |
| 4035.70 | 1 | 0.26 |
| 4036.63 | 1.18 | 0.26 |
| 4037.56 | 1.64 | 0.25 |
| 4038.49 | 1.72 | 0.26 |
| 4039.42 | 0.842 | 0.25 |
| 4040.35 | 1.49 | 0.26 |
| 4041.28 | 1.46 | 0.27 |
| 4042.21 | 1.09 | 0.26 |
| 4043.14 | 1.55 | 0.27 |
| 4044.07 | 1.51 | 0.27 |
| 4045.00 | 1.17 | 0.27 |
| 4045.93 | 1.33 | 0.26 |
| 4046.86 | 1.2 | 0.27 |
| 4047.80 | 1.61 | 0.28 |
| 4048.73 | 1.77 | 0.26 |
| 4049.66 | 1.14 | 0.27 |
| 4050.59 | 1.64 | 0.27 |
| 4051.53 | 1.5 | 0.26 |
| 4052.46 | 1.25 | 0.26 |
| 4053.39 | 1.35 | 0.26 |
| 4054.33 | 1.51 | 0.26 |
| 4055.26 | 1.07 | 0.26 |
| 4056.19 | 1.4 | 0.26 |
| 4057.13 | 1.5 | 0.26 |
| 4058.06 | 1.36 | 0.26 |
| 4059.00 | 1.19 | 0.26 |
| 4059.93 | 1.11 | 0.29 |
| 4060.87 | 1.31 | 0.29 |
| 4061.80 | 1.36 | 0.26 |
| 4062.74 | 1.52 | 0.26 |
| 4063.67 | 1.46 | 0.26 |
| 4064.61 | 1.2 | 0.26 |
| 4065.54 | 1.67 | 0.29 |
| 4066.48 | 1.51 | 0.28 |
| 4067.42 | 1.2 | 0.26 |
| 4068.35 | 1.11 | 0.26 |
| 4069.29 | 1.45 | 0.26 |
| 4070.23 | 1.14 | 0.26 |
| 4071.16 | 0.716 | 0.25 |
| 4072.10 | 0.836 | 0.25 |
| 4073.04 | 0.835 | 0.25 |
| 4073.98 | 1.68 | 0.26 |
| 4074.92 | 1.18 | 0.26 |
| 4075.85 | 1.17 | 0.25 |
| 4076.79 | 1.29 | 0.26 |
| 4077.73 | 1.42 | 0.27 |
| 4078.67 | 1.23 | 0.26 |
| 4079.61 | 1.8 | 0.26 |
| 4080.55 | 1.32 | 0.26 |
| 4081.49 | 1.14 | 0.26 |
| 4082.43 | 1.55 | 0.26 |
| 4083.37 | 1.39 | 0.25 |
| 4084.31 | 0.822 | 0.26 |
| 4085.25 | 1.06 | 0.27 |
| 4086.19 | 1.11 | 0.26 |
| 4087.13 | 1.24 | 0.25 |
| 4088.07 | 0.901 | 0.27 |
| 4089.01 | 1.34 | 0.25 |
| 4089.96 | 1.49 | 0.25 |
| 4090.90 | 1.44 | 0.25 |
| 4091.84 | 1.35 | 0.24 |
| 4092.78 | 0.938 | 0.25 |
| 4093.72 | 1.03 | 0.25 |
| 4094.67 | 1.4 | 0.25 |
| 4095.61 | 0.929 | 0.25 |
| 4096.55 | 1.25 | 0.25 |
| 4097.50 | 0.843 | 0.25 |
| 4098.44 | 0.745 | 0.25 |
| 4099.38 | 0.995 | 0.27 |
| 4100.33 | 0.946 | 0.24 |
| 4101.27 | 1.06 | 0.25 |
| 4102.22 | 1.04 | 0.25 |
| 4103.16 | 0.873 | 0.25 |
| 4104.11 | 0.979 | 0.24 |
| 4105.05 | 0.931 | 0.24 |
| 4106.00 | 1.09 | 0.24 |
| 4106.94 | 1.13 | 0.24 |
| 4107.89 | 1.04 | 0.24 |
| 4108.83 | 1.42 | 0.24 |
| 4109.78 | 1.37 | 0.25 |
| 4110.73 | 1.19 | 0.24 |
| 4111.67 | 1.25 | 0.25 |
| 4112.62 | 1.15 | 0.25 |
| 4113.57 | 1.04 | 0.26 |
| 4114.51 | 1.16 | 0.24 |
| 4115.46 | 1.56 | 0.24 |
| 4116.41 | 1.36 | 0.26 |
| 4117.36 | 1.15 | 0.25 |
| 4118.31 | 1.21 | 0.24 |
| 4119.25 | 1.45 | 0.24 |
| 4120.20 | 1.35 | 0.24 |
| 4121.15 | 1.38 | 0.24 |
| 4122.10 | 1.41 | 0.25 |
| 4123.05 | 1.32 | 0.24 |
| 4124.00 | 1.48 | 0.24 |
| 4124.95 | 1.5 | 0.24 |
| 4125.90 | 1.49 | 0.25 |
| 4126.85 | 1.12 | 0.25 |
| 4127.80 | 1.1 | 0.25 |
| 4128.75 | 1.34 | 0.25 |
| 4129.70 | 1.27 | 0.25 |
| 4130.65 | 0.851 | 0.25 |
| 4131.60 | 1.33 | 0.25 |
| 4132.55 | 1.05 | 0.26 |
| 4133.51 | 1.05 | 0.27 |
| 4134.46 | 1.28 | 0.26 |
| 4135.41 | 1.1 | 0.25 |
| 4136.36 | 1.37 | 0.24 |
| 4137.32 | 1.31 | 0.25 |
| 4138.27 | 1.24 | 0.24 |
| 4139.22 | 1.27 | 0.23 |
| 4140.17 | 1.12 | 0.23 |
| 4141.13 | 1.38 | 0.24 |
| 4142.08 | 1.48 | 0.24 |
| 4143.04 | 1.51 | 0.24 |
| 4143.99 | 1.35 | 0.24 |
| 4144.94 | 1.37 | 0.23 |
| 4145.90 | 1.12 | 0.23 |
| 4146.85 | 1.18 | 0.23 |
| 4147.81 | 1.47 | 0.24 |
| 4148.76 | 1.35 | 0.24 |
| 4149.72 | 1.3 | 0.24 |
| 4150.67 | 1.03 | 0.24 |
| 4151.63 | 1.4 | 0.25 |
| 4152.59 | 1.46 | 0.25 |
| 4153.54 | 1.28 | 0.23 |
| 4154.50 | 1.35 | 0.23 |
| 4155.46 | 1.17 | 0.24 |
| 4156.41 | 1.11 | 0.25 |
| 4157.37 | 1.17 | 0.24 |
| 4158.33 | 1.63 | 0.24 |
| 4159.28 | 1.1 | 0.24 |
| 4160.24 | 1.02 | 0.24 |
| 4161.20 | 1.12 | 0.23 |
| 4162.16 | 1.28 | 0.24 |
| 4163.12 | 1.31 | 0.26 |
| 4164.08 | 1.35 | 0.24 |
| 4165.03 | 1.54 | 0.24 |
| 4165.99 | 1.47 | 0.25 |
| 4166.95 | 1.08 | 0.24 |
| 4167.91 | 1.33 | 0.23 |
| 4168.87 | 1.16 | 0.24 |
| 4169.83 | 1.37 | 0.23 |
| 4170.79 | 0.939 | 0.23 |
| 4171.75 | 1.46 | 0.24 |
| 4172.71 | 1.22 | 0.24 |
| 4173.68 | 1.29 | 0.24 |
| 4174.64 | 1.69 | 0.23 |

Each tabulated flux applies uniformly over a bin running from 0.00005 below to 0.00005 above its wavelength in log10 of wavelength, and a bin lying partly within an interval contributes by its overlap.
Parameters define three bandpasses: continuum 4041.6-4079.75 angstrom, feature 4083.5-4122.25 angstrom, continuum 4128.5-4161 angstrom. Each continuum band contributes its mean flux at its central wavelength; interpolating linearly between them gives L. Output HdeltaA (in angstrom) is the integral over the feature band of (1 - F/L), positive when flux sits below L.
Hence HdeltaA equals 4.0 angstrom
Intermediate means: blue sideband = 1.32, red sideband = 1.26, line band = 1.16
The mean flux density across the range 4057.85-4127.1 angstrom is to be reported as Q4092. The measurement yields 1.22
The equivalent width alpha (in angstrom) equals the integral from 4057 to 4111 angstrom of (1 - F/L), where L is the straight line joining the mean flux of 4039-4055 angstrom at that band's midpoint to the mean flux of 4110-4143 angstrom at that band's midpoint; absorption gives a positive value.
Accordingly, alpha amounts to 5.3 angstrom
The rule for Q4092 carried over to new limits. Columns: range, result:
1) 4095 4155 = 1.22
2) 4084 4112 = 1.11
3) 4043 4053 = 1.42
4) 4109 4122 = 1.29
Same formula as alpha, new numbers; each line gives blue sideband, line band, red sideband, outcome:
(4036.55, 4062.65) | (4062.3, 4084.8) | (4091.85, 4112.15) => -0.7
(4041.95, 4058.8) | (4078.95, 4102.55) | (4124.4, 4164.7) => 3.0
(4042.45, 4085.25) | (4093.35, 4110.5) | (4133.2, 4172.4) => 3.2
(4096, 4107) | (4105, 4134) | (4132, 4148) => -3.5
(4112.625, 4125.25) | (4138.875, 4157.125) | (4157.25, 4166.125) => 0.1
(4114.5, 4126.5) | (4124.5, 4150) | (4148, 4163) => 0.9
